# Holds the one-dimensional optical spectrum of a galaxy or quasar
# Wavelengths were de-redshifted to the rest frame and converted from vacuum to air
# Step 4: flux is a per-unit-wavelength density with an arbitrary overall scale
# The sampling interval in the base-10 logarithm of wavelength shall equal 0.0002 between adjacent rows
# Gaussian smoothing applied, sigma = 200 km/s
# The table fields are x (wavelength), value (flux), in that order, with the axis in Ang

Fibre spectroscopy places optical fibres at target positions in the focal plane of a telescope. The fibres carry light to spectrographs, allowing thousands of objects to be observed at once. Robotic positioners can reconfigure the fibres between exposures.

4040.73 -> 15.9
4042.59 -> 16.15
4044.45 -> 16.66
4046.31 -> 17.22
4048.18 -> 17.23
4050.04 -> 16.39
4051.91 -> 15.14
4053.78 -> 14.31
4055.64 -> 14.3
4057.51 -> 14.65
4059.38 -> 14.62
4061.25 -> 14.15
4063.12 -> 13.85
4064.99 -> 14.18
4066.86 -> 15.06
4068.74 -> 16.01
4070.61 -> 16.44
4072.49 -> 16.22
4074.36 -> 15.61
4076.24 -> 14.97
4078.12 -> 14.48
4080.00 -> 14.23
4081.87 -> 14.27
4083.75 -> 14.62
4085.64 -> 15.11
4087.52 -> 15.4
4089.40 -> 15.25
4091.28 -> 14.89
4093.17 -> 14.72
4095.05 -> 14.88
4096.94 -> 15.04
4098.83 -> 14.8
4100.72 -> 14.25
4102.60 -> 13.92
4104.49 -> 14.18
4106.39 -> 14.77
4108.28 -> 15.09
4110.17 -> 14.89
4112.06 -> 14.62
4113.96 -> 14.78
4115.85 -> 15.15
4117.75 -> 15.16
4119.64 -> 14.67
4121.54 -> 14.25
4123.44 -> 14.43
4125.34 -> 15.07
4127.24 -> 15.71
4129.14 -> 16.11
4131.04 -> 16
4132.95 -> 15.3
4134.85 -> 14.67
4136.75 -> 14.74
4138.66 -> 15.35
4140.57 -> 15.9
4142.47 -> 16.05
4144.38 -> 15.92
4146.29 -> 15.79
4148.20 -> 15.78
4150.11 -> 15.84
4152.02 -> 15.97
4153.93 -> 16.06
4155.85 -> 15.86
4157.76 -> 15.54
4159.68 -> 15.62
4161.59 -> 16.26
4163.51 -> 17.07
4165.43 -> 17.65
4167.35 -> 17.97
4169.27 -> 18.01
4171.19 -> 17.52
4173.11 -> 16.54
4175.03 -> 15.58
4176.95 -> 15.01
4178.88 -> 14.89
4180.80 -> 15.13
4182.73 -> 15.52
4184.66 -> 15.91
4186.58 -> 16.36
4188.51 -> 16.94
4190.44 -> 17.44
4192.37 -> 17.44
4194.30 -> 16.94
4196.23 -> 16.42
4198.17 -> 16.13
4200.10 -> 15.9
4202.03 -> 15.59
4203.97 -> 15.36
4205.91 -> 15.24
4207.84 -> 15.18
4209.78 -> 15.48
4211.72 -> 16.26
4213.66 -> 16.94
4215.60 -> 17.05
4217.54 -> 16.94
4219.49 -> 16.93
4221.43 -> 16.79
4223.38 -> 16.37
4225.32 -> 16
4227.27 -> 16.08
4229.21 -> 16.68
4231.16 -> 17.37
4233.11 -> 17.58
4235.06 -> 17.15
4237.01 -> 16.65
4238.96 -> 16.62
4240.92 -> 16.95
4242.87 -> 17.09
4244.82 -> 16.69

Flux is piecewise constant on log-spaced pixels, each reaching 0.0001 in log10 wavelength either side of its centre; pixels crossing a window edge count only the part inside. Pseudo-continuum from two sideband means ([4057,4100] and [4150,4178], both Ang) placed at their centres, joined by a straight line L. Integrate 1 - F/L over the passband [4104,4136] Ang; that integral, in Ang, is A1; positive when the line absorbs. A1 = 1.4 Ang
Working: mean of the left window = 14.9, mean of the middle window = 15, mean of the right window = 16.4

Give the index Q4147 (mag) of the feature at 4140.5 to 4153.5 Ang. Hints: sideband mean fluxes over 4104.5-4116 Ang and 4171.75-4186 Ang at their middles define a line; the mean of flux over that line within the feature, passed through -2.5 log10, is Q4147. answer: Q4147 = -0.05 mag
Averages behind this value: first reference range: 14.8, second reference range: 15.6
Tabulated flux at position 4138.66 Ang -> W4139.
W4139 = 15.35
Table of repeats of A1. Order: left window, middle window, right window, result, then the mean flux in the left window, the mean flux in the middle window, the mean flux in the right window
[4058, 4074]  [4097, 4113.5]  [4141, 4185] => 1.0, 15.1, 14.6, 16.2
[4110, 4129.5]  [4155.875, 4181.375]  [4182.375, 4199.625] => -0.5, 15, 16.4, 16.6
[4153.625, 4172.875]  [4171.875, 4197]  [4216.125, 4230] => 0.8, 16.8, 16.2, 16.6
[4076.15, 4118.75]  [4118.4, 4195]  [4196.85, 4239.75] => -2.0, 14.8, 16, 16.4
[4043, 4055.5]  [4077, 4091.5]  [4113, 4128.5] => 0.7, 16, 14.8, 14.9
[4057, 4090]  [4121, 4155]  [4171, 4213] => 0.0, 15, 15.5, 16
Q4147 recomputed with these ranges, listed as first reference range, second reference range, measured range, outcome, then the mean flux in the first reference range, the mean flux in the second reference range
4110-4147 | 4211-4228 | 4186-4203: -0.02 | 15.2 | 16.6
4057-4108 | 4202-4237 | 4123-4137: 0.01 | 14.8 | 16.4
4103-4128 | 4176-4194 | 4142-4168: -0.05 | 14.8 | 16.1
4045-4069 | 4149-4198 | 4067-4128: 0.05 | 15.2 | 16.4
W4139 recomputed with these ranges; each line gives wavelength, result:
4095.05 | 14.88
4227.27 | 16.08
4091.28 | 14.89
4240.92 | 16.95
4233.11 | 17.58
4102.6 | 13.92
